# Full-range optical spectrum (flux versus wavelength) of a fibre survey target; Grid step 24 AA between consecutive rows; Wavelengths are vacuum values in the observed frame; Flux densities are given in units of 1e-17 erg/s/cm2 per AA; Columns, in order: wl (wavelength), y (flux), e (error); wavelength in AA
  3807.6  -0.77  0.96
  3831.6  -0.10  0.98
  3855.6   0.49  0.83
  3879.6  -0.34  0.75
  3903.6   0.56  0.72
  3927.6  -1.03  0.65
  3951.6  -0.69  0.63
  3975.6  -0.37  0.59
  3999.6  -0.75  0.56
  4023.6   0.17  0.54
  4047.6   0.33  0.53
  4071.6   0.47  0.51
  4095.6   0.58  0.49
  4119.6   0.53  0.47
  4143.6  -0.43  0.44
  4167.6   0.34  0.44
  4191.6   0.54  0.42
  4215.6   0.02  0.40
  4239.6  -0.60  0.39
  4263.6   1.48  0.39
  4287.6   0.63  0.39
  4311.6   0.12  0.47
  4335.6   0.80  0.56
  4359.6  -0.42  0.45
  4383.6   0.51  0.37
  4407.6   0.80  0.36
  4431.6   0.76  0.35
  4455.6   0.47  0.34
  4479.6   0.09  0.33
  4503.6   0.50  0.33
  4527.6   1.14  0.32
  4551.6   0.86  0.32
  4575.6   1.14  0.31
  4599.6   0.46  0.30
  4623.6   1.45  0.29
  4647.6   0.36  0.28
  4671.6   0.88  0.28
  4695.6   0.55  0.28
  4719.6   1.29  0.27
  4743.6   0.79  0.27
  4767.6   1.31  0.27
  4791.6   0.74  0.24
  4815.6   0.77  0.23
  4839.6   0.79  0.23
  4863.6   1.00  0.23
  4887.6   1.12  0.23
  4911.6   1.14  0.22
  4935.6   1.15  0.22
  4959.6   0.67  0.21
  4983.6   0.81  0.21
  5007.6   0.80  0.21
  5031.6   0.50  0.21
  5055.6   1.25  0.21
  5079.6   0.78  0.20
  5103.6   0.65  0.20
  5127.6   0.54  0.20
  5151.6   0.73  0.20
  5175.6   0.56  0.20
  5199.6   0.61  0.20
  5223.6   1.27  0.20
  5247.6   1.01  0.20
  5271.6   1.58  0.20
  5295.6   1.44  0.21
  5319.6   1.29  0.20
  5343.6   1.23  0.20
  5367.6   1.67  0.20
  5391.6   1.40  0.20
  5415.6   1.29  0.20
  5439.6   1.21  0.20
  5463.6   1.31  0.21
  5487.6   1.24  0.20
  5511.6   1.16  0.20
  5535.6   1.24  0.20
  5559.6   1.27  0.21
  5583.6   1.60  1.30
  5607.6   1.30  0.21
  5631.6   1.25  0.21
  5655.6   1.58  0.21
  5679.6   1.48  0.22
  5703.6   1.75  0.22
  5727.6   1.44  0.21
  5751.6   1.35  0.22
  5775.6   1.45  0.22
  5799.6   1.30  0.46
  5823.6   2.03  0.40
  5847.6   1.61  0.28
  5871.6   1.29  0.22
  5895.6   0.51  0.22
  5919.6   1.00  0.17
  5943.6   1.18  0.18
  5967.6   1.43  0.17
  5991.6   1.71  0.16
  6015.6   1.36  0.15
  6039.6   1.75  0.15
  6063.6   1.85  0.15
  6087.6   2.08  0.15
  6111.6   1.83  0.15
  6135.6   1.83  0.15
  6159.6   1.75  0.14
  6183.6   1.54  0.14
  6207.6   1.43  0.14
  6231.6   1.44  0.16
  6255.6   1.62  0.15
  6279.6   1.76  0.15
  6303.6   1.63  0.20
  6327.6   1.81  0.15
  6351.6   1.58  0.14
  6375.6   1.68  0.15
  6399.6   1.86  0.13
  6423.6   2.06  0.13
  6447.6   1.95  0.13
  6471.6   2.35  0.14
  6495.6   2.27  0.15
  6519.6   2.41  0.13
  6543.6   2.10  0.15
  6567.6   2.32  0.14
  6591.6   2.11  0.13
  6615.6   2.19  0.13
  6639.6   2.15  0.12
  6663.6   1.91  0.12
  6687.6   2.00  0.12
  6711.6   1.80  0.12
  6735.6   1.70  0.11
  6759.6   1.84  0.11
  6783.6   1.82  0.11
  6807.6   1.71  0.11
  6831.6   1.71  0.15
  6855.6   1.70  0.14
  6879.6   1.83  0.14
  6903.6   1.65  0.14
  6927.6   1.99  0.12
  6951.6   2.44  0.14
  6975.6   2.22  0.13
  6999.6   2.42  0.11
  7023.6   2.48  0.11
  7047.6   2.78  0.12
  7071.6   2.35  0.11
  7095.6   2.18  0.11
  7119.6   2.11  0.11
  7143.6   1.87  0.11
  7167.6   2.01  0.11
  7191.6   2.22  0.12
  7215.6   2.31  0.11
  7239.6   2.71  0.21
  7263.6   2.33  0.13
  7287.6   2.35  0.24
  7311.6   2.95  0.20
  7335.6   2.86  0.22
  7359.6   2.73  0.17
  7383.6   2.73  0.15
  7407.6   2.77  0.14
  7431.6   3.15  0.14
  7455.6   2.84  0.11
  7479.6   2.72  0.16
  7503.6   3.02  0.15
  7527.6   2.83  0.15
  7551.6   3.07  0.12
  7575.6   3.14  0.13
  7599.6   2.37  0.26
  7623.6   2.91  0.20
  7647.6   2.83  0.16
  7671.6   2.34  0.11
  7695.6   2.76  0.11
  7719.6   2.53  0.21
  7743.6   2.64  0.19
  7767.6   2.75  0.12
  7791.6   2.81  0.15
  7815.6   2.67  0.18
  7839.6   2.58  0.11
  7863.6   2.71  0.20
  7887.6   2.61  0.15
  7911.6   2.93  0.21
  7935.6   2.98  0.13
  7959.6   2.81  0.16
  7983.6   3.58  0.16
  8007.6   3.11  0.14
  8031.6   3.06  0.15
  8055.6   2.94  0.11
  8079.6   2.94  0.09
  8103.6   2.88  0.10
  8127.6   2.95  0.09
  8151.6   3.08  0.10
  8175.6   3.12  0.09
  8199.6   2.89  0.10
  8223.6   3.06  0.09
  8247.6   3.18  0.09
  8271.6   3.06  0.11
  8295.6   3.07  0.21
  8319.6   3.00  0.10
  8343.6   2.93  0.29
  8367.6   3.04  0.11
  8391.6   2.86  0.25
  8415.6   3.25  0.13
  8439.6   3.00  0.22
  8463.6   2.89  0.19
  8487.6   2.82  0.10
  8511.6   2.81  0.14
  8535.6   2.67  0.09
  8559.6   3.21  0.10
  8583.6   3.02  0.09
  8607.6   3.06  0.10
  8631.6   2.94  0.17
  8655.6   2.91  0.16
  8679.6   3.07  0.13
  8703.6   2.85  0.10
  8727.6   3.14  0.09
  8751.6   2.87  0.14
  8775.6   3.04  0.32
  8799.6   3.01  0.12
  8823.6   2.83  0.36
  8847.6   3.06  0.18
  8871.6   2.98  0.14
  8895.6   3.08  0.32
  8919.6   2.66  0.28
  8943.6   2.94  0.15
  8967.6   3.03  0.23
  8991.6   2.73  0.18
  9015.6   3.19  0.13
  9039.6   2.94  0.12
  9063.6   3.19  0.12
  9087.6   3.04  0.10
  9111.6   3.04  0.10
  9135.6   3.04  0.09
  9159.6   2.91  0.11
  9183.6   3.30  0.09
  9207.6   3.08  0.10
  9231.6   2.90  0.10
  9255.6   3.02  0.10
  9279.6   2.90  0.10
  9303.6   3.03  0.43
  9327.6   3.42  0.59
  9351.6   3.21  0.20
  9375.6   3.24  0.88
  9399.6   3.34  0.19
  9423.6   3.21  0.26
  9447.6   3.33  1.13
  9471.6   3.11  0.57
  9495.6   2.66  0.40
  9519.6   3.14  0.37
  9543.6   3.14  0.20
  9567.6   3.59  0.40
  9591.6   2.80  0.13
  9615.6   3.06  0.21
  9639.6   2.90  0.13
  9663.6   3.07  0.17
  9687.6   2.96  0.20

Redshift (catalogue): 0.00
